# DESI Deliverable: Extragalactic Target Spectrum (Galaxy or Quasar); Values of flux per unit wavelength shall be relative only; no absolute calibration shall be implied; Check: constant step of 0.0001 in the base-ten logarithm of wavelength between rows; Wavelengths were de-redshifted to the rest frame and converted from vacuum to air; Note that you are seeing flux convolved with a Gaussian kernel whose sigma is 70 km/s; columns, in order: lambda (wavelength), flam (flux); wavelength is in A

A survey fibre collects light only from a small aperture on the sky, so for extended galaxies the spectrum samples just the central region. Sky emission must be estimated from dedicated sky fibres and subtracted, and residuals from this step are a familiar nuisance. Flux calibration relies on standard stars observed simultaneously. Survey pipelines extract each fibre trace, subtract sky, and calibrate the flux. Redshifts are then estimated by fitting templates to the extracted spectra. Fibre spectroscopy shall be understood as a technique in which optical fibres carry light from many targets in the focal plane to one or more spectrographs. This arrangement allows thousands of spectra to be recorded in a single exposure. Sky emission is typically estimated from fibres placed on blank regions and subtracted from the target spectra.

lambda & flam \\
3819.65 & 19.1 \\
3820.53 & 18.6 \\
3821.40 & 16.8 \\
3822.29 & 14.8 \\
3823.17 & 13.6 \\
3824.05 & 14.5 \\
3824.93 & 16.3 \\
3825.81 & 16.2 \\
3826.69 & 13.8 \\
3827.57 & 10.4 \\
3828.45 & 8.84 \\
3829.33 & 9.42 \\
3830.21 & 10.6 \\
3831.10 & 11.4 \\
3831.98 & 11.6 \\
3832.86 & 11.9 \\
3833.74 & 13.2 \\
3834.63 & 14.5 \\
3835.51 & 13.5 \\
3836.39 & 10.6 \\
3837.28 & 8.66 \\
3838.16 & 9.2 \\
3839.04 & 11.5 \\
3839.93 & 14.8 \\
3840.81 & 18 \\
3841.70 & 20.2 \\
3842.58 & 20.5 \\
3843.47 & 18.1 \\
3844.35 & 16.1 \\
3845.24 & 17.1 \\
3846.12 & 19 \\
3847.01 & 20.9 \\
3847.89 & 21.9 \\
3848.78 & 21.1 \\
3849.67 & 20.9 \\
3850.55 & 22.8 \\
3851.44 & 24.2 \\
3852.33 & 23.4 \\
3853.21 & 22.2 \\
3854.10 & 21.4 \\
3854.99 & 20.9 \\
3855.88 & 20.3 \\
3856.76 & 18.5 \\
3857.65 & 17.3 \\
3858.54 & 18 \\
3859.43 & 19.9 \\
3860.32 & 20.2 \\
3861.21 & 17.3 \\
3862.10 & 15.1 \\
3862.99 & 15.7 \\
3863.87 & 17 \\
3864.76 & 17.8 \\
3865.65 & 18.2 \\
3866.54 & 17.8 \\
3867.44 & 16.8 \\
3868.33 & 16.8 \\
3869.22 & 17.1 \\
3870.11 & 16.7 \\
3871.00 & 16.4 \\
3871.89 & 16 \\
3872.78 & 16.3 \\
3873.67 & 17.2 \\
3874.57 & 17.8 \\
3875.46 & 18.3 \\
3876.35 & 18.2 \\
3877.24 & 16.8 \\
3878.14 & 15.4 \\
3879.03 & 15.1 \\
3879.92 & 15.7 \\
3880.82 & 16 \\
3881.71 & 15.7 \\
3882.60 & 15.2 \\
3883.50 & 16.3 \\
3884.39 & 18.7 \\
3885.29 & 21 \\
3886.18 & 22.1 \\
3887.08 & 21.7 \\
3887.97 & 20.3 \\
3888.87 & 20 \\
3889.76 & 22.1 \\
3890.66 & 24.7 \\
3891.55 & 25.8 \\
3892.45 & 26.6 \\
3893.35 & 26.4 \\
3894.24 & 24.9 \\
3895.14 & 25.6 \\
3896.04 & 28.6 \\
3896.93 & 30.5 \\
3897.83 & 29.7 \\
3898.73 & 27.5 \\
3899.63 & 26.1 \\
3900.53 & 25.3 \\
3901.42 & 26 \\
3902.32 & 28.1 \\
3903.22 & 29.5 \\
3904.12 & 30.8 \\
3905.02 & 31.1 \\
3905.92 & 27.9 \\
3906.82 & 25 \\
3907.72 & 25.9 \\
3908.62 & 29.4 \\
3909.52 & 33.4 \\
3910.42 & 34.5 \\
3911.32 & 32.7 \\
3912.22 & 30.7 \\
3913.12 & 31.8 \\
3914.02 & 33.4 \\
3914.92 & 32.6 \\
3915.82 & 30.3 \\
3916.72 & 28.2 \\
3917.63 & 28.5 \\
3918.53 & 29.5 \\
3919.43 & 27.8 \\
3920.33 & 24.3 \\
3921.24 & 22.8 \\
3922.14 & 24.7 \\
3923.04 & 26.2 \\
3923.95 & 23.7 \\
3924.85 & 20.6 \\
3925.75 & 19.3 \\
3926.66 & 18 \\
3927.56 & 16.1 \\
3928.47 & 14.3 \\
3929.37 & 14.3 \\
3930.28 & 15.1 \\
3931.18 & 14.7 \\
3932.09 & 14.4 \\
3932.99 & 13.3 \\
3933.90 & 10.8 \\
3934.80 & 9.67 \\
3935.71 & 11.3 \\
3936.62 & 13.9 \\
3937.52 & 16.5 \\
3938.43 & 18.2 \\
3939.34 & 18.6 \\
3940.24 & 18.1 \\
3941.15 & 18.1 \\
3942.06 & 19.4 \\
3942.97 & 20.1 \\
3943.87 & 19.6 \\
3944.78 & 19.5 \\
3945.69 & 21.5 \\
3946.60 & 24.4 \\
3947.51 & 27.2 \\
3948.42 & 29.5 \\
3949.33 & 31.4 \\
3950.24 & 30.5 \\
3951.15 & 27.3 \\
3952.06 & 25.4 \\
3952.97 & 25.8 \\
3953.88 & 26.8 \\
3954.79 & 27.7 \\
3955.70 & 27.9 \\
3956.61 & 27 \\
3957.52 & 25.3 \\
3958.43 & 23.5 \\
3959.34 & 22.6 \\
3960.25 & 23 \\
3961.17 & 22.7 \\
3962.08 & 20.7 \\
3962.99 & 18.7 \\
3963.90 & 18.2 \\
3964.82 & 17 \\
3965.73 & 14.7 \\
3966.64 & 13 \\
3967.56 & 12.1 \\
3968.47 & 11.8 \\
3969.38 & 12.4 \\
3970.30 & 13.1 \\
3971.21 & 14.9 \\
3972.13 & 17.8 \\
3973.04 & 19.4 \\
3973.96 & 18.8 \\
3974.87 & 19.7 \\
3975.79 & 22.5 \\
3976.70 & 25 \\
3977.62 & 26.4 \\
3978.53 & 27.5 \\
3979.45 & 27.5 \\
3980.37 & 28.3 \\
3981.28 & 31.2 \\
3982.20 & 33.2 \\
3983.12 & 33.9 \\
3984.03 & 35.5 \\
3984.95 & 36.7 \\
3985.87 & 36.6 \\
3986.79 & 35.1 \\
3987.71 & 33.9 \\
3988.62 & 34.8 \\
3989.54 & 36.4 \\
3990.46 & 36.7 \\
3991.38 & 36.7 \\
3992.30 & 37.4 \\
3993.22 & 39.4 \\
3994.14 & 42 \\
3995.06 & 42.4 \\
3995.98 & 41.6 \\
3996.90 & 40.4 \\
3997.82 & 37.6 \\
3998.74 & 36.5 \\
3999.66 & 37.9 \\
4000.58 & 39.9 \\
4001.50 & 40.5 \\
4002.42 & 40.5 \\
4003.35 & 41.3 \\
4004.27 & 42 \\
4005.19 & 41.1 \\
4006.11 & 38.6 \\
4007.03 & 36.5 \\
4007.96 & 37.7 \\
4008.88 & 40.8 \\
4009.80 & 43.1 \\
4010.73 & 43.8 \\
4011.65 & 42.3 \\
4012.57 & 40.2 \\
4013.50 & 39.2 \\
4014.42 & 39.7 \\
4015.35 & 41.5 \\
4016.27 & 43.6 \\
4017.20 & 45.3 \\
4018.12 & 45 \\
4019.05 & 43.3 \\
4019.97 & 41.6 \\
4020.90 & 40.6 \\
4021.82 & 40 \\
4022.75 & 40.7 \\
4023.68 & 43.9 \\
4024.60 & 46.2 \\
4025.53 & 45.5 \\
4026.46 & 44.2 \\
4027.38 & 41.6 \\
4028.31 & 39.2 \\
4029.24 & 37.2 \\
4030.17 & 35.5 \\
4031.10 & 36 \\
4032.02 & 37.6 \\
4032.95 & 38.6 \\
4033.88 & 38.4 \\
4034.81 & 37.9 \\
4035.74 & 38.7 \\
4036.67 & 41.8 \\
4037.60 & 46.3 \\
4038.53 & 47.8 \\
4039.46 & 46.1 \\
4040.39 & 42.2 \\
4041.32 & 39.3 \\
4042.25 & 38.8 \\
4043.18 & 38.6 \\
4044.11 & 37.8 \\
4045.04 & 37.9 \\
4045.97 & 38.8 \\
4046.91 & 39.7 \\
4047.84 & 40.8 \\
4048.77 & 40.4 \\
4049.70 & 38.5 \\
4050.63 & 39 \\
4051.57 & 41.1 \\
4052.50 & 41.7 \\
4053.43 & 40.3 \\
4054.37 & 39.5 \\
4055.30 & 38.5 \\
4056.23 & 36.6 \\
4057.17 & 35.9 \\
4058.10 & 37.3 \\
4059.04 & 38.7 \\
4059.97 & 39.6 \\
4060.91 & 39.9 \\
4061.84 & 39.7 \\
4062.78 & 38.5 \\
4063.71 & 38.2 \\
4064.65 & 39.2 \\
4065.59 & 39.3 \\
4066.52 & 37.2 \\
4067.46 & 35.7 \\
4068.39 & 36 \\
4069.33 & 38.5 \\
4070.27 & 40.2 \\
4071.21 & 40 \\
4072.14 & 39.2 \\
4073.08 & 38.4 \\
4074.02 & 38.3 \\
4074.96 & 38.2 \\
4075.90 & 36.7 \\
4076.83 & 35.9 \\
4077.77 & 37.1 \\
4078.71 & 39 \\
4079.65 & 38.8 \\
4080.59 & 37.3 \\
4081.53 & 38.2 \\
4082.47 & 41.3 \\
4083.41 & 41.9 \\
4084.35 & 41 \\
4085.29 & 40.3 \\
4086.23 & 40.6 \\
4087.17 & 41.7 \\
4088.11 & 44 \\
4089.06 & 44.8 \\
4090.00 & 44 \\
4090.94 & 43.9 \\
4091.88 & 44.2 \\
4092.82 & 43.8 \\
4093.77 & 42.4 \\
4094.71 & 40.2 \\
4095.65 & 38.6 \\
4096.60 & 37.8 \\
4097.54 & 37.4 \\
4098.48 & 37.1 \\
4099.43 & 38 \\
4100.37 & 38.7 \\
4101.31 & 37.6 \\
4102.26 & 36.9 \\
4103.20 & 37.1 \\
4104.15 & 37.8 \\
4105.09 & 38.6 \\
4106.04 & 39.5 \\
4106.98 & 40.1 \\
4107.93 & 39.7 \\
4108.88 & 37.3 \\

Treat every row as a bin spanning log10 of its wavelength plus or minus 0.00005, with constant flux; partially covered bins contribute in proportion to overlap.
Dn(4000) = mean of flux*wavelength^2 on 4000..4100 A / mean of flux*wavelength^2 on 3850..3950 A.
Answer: 2.0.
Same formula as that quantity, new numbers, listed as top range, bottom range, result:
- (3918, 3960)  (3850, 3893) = 1.17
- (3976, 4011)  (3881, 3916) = 1.46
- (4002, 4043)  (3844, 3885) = 2.45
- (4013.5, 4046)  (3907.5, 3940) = 1.93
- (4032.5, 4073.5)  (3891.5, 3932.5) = 1.64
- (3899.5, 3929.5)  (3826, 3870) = 1.65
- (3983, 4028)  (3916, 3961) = 1.92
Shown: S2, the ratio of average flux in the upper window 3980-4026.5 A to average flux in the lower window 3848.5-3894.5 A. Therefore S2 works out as 2.1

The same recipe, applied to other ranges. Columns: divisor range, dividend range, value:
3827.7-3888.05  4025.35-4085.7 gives 2.31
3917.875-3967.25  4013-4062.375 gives 1.94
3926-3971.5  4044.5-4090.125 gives 2.02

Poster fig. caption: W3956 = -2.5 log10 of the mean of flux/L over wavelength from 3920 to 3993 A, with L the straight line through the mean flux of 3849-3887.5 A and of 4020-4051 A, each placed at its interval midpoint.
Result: 0.304 mag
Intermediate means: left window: 18.3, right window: 40.5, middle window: 22.9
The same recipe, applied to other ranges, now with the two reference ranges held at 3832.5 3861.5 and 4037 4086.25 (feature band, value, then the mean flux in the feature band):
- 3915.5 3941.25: 0.315 mag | 19.3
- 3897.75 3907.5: -0.186 mag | 27.8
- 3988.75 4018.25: -0.195 mag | 40.1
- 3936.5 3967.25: 0.264 mag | 22.2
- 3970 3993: 0.089 mag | 29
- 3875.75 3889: 0.199 mag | 17.8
